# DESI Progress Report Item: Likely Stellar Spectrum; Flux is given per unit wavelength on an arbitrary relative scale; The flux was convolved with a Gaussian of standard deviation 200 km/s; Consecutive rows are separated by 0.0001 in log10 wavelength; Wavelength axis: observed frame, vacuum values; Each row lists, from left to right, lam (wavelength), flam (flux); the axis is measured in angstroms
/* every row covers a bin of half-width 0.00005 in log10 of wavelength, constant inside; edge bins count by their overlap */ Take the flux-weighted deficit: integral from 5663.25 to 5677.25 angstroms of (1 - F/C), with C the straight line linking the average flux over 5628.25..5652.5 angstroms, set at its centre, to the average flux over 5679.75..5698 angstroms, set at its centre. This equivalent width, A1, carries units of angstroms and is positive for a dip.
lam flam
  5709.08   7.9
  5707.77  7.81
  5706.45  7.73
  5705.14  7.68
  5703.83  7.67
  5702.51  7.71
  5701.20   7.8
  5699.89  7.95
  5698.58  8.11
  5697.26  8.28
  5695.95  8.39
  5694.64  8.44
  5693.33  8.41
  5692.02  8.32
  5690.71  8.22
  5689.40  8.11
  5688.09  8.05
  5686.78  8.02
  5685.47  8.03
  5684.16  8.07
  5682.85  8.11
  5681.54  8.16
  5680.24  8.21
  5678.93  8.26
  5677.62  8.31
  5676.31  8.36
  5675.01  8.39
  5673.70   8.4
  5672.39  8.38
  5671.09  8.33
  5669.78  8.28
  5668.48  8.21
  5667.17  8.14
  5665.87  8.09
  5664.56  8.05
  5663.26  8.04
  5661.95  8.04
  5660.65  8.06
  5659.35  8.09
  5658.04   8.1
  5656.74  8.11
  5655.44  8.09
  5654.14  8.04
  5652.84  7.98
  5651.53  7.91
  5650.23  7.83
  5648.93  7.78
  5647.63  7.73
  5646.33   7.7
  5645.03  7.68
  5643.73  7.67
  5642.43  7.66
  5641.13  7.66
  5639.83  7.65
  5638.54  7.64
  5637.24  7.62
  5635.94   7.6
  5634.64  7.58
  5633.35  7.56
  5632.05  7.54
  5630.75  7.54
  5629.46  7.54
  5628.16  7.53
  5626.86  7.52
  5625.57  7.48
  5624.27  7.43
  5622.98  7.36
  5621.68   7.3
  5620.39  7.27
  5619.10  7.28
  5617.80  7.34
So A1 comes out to -0.5 angstroms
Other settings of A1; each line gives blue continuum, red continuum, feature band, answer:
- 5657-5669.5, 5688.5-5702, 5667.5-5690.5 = -0.2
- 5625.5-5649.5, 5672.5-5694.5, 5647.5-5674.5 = -0.5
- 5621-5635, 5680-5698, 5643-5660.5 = -0.3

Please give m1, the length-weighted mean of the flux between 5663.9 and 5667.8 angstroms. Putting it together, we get 8.1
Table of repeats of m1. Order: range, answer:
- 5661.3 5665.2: 8.04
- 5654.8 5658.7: 8.1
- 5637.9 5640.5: 7.67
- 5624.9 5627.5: 7.5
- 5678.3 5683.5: 8.19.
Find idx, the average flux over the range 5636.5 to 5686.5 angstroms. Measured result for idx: 8.02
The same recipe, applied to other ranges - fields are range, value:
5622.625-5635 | 7.51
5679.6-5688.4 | 8.1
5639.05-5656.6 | 7.81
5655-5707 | 8.13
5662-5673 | 8.18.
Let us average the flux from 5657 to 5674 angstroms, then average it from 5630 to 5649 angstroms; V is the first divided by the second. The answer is 1.1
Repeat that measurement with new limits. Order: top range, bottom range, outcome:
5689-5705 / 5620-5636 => 1.08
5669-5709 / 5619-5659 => 1.06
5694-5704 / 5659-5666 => 1.00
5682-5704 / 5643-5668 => 1.02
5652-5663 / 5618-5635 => 1.08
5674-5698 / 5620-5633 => 1.10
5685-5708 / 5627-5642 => 1.06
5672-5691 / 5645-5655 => 1.05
